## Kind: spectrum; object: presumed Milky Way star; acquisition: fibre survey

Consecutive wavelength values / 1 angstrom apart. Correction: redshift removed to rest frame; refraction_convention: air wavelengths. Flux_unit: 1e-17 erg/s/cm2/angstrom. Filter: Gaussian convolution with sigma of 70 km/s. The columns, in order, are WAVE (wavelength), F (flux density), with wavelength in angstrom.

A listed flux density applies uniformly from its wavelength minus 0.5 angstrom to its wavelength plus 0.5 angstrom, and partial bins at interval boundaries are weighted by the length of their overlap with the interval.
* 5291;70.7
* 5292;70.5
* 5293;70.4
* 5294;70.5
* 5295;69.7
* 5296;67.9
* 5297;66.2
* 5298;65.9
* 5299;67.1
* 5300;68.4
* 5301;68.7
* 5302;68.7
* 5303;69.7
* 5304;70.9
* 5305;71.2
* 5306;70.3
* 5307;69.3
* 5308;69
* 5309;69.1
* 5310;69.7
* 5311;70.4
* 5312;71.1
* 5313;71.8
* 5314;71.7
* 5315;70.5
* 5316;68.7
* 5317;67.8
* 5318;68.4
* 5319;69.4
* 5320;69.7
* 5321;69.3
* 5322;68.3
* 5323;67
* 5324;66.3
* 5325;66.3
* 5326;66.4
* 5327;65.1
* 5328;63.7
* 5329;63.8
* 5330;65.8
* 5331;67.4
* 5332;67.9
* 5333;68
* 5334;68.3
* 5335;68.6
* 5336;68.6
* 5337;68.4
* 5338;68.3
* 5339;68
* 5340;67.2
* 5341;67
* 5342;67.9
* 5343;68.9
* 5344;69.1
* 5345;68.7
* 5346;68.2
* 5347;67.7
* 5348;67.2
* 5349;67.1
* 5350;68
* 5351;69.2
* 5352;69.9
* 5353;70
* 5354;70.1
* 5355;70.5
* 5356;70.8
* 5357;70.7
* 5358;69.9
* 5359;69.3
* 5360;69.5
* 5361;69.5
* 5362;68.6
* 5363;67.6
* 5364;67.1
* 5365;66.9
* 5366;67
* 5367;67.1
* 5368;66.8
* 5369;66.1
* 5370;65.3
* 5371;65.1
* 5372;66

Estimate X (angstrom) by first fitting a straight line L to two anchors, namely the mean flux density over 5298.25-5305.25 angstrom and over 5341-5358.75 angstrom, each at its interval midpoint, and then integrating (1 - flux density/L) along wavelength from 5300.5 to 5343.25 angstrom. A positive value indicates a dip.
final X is 0.4 angstrom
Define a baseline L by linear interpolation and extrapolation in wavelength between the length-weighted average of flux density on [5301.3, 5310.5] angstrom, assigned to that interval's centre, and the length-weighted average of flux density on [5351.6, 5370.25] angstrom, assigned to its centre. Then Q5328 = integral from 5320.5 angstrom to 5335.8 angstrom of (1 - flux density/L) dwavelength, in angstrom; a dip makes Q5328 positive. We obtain 0.5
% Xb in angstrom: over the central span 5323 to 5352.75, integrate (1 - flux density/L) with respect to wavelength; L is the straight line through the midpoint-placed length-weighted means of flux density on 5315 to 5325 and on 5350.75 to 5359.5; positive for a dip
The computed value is 0.7 angstrom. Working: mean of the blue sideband 68.3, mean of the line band 67.5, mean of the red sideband 70.1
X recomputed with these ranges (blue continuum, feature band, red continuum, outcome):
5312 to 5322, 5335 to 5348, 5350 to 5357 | 0.3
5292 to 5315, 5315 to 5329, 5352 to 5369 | 0.4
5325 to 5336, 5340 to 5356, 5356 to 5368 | -0.2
